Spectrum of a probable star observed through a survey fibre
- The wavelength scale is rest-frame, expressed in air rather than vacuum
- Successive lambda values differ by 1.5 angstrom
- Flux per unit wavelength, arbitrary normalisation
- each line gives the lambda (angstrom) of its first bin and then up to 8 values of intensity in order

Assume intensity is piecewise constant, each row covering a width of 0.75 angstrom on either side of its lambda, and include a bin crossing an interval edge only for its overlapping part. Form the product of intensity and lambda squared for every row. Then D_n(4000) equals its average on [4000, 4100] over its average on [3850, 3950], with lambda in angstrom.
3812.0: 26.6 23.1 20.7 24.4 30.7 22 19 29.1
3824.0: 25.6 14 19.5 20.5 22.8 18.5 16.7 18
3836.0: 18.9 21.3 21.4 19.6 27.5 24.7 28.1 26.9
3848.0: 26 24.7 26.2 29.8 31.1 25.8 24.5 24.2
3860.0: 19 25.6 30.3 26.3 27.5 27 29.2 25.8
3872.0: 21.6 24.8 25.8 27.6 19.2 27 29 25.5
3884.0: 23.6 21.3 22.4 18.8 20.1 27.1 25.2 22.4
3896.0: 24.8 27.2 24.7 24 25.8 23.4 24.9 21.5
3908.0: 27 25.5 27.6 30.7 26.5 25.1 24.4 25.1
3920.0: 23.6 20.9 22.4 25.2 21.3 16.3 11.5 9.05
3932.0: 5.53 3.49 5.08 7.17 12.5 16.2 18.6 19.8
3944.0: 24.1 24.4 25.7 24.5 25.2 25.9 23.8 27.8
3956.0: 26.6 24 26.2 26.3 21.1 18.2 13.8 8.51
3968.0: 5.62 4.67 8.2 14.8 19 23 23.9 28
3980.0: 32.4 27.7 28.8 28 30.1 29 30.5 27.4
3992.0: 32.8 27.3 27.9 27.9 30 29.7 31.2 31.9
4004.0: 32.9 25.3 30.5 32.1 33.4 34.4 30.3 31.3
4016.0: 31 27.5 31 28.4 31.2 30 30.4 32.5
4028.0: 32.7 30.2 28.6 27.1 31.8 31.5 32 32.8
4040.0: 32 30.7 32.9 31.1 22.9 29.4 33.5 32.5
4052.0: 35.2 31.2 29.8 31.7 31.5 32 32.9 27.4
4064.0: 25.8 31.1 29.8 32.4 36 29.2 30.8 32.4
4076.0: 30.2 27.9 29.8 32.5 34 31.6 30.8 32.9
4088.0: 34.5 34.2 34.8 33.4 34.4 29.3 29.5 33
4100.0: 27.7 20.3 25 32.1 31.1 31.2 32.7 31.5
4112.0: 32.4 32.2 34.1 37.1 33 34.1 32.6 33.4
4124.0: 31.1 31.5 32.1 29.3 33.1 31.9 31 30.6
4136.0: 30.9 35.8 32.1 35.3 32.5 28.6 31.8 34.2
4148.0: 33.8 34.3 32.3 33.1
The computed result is 1.5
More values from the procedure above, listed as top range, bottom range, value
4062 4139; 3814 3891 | 1.49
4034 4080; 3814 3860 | 1.48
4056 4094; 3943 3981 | 1.59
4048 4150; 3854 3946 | 1.57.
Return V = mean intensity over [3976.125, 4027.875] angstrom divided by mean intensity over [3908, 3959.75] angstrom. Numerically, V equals 1.44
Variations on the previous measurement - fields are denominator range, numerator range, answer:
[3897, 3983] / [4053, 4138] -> 1.52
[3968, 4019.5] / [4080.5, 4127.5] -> 1.17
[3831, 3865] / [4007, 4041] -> 1.28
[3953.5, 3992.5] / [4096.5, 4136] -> 1.39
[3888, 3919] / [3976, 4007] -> 1.17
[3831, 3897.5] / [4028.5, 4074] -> 1.27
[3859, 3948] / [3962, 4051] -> 1.23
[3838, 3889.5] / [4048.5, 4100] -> 1.26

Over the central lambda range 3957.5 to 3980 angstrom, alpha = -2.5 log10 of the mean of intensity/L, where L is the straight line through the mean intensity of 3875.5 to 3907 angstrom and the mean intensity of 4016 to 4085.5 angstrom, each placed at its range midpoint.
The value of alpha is 0.46 mag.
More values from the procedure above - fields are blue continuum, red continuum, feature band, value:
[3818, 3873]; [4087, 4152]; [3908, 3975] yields 0.36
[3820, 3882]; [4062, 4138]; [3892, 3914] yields 0.01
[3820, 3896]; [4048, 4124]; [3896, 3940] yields 0.26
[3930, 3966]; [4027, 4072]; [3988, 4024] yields -0.17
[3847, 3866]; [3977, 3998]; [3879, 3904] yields 0.11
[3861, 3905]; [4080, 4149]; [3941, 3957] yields 0.10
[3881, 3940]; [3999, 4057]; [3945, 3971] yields 0.22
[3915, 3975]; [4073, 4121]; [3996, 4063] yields -0.20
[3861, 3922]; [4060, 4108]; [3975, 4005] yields -0.04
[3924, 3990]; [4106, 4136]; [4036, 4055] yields -0.18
